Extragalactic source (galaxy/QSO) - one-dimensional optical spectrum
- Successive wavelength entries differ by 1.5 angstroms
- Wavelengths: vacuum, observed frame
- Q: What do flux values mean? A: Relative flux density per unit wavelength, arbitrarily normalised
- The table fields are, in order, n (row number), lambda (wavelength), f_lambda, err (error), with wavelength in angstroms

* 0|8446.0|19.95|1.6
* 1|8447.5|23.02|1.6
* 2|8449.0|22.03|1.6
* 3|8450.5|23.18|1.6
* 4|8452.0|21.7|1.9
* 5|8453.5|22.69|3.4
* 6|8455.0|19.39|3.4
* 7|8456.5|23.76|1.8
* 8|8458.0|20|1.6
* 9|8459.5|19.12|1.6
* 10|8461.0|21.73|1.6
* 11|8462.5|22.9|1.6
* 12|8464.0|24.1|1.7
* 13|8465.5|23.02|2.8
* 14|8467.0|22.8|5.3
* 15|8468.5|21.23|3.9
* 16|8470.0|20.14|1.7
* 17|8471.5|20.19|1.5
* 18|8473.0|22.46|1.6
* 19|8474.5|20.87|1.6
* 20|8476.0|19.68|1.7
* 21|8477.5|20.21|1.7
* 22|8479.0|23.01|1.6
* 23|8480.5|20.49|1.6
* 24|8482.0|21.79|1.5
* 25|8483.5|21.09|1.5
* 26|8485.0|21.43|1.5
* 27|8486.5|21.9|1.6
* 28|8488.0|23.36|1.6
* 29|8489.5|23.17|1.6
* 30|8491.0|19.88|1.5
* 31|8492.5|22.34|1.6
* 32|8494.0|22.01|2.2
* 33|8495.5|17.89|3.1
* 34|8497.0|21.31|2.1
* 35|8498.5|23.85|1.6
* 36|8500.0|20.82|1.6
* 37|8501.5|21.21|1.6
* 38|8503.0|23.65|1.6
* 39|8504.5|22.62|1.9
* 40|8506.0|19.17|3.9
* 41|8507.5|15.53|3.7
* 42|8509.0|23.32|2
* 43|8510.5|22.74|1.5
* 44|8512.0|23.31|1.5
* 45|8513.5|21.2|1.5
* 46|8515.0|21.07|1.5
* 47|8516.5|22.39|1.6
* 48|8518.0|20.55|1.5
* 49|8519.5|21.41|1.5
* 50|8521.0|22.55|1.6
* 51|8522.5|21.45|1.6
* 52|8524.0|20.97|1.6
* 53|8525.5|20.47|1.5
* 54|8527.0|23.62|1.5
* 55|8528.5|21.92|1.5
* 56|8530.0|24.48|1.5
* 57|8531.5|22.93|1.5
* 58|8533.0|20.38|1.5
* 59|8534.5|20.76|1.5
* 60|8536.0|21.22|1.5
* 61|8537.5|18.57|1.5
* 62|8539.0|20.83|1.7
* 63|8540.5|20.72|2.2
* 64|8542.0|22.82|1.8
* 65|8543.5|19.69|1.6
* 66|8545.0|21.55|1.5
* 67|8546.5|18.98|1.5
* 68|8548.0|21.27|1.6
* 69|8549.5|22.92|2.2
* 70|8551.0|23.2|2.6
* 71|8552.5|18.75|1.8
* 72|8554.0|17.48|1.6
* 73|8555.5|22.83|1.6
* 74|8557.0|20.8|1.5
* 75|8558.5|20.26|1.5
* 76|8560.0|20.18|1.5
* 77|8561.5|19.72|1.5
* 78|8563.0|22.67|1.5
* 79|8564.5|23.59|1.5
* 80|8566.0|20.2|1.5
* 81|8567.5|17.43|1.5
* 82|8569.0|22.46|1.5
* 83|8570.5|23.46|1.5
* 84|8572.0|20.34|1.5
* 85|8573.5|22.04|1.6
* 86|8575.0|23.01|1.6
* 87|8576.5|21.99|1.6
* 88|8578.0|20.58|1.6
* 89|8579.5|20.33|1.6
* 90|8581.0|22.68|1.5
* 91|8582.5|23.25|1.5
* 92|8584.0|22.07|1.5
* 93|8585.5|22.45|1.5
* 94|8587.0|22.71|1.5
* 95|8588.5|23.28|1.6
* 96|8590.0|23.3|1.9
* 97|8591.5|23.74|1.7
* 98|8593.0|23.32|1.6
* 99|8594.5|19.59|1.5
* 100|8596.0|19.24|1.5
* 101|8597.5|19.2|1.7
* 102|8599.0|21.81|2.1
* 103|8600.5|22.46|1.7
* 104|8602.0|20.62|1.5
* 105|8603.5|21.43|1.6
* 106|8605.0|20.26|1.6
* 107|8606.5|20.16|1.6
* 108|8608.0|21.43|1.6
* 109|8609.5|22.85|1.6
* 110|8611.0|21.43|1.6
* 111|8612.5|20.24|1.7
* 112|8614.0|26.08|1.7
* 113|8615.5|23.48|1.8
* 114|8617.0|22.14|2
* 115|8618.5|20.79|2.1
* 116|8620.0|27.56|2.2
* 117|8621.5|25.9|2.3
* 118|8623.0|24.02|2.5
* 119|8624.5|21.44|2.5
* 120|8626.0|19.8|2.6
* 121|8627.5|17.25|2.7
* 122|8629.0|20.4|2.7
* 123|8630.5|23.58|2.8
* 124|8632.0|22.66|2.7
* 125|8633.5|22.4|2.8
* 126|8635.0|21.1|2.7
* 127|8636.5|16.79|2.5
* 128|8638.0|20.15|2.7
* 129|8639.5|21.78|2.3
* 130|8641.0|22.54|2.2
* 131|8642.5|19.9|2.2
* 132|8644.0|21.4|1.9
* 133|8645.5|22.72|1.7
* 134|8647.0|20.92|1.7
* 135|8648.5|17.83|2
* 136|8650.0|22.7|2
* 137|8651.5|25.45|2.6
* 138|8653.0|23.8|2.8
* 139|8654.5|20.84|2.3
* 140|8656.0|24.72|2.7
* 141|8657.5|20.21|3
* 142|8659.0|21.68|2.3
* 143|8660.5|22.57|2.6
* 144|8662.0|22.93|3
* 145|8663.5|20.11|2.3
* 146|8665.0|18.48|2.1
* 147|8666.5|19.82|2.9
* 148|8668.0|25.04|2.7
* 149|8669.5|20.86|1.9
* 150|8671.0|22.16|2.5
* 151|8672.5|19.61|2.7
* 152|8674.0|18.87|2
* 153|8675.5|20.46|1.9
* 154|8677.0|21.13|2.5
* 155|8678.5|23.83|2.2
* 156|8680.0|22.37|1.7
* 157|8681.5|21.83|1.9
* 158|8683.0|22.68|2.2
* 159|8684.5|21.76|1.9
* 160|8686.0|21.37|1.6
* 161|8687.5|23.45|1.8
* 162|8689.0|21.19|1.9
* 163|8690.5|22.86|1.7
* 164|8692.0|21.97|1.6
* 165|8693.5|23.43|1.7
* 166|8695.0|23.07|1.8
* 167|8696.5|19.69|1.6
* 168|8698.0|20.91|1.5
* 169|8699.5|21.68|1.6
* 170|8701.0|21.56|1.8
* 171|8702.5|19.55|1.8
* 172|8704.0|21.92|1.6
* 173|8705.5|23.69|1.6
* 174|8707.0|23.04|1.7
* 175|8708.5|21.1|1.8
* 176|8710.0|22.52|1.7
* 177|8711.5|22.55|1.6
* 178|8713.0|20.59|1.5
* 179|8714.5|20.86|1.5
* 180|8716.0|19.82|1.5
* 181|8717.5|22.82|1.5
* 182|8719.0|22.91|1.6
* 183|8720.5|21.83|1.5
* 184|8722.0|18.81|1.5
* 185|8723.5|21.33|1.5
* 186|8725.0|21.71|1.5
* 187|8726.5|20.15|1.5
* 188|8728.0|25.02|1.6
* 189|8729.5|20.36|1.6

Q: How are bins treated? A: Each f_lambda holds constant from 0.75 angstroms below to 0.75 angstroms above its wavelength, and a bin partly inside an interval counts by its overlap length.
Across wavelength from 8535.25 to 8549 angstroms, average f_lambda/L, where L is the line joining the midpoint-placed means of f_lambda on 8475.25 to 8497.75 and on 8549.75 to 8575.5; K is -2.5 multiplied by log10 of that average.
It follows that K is 0.03 mag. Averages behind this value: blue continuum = 21.3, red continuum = 21.1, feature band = 20.7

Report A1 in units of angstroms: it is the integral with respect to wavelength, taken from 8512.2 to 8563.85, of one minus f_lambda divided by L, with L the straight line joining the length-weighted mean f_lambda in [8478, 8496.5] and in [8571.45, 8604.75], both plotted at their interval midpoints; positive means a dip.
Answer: 1.0 angstroms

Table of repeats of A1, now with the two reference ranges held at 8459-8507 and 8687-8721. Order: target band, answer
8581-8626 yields -1.1 angstroms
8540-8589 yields 0.6 angstroms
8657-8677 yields 0.7 angstroms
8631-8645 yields 0.5 angstroms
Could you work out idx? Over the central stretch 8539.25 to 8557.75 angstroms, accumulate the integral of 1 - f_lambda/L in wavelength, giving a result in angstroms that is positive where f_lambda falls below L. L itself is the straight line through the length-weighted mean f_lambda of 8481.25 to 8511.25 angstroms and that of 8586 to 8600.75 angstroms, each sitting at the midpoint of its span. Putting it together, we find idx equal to 0.6 angstroms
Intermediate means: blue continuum 21.5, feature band 20.9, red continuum 21.9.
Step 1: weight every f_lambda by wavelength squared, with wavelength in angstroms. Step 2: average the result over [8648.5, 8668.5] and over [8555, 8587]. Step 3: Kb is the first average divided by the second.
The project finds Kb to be 1.04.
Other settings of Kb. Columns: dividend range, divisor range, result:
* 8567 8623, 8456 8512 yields 1.05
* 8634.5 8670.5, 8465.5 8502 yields 1.04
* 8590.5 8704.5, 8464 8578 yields 1.04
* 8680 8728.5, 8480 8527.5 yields 1.06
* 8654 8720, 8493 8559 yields 1.06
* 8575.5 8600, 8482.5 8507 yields 1.04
